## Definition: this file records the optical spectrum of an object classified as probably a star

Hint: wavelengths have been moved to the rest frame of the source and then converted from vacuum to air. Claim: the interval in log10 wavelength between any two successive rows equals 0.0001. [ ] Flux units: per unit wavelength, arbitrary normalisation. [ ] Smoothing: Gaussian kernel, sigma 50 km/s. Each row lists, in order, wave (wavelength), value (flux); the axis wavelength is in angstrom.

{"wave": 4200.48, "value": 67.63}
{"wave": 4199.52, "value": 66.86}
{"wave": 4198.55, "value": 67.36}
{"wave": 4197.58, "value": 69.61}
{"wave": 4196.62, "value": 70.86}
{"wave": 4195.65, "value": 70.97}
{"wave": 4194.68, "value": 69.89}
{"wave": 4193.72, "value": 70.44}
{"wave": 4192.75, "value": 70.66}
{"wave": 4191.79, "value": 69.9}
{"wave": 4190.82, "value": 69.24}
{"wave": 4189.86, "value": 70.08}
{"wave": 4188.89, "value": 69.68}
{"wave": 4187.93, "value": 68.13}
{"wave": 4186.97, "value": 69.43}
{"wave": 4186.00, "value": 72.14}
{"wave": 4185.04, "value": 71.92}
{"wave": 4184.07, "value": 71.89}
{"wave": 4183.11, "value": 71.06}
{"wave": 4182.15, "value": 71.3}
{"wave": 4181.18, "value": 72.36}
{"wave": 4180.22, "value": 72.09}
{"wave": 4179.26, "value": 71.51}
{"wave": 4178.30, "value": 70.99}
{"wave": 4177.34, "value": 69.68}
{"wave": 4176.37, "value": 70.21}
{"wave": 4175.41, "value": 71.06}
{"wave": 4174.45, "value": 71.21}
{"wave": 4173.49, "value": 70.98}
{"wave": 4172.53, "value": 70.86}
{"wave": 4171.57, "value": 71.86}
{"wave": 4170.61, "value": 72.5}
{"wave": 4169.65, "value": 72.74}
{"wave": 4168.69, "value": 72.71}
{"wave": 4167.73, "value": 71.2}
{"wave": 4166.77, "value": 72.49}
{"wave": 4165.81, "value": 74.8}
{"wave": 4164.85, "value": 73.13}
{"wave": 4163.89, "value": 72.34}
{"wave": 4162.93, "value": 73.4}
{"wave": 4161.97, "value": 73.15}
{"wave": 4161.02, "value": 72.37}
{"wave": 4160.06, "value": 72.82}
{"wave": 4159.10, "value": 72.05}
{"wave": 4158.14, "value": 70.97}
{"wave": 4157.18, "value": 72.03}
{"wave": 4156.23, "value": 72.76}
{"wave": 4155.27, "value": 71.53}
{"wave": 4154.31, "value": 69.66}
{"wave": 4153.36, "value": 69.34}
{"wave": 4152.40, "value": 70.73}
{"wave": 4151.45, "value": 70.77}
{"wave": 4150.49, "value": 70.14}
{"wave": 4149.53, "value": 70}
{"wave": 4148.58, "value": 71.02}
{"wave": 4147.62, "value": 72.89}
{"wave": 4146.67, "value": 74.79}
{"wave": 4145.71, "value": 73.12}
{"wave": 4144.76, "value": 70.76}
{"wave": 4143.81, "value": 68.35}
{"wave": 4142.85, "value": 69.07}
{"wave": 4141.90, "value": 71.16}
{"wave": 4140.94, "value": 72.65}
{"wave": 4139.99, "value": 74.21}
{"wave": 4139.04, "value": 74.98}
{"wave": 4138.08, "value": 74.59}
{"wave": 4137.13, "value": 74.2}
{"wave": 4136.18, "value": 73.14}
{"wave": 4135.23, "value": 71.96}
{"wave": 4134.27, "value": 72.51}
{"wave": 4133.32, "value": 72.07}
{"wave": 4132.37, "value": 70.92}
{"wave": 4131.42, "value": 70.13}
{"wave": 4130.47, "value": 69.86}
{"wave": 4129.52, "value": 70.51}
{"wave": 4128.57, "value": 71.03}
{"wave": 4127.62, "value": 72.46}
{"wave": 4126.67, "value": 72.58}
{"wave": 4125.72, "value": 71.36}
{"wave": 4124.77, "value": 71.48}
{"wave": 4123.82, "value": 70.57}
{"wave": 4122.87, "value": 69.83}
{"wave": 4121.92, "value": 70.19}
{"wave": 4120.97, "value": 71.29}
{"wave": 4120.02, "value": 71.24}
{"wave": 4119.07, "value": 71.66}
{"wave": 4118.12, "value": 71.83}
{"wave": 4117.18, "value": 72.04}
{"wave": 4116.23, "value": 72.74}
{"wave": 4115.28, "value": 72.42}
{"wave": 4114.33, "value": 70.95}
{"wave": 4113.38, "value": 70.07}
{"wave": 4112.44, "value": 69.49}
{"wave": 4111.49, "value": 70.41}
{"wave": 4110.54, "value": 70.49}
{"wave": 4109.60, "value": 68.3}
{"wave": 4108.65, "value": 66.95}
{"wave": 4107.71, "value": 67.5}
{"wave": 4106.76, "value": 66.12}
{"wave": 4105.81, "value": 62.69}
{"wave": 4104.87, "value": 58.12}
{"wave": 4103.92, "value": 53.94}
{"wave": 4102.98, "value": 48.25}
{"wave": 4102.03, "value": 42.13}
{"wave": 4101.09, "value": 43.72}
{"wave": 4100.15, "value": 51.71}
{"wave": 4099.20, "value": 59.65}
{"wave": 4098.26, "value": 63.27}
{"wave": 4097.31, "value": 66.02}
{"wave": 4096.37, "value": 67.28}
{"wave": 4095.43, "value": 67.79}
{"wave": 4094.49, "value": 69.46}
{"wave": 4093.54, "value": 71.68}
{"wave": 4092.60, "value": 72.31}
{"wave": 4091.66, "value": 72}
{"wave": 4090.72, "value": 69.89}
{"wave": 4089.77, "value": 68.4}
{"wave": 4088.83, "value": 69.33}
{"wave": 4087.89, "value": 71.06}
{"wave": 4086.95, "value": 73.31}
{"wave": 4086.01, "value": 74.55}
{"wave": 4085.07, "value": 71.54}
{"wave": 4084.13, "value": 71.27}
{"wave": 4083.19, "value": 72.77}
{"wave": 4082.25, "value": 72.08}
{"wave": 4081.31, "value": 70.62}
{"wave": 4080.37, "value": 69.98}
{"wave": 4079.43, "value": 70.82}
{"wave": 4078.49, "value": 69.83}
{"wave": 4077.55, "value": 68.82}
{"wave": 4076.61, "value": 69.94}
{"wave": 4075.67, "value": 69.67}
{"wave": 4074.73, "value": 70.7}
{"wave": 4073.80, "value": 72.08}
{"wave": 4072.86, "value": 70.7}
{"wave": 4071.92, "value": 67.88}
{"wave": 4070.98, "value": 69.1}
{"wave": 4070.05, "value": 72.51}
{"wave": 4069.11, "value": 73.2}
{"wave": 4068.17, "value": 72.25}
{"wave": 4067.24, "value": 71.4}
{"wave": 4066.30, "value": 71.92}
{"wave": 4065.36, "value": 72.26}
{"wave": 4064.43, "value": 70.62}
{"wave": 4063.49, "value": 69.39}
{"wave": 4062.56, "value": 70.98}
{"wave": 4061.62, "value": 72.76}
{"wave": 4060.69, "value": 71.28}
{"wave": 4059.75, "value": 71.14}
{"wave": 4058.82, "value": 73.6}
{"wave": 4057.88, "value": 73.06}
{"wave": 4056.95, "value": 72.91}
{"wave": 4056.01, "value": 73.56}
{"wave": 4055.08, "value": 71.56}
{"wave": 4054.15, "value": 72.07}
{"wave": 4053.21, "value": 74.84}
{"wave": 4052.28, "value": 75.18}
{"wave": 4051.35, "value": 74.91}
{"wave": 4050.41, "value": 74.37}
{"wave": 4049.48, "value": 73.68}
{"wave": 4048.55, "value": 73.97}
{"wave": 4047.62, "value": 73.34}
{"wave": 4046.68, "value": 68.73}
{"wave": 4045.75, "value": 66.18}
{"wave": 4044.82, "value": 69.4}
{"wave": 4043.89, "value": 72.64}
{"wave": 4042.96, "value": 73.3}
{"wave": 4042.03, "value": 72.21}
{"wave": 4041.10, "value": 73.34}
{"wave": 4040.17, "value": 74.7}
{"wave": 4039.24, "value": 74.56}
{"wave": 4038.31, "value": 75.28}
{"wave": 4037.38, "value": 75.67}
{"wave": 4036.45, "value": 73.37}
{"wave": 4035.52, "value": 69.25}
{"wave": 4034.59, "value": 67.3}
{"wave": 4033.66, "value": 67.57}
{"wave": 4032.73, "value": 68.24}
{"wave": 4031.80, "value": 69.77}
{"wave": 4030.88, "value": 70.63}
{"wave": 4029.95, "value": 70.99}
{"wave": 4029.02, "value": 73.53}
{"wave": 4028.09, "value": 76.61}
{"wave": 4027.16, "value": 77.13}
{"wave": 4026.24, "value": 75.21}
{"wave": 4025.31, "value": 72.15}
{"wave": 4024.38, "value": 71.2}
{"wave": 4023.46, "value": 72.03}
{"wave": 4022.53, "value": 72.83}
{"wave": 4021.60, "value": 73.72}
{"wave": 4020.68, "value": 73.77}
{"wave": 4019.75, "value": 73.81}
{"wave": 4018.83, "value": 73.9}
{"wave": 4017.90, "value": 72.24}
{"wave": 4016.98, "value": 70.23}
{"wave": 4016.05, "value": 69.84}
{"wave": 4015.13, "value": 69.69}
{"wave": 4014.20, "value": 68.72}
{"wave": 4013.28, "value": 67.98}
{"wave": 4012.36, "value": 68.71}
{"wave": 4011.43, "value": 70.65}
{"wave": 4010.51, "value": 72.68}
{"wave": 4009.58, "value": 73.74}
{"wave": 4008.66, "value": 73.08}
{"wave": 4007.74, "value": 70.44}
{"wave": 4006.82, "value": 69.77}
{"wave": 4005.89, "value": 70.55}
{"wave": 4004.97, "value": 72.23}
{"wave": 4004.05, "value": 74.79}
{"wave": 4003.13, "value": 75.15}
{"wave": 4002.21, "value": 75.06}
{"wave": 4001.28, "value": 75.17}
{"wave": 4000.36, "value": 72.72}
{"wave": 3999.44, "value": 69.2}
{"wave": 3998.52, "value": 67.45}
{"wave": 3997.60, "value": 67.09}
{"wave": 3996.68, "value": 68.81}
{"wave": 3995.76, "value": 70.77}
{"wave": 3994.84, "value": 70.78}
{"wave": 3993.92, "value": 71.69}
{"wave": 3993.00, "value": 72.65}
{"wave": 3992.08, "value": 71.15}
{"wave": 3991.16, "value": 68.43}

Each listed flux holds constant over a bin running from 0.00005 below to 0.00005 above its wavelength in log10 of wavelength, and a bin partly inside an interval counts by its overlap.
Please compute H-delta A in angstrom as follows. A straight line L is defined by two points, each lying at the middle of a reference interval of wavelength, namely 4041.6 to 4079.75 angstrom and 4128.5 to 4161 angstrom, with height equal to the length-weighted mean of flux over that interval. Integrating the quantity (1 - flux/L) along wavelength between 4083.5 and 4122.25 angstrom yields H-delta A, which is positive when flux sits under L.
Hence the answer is 2.71 angstrom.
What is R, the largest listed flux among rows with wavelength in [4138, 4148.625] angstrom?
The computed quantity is 74.98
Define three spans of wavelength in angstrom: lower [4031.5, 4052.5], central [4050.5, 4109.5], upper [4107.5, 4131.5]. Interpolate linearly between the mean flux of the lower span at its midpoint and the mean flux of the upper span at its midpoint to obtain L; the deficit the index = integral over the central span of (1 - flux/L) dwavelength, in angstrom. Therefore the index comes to 2.39 angstrom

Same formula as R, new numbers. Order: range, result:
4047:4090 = 75.18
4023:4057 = 77.13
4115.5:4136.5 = 73.14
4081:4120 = 74.55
